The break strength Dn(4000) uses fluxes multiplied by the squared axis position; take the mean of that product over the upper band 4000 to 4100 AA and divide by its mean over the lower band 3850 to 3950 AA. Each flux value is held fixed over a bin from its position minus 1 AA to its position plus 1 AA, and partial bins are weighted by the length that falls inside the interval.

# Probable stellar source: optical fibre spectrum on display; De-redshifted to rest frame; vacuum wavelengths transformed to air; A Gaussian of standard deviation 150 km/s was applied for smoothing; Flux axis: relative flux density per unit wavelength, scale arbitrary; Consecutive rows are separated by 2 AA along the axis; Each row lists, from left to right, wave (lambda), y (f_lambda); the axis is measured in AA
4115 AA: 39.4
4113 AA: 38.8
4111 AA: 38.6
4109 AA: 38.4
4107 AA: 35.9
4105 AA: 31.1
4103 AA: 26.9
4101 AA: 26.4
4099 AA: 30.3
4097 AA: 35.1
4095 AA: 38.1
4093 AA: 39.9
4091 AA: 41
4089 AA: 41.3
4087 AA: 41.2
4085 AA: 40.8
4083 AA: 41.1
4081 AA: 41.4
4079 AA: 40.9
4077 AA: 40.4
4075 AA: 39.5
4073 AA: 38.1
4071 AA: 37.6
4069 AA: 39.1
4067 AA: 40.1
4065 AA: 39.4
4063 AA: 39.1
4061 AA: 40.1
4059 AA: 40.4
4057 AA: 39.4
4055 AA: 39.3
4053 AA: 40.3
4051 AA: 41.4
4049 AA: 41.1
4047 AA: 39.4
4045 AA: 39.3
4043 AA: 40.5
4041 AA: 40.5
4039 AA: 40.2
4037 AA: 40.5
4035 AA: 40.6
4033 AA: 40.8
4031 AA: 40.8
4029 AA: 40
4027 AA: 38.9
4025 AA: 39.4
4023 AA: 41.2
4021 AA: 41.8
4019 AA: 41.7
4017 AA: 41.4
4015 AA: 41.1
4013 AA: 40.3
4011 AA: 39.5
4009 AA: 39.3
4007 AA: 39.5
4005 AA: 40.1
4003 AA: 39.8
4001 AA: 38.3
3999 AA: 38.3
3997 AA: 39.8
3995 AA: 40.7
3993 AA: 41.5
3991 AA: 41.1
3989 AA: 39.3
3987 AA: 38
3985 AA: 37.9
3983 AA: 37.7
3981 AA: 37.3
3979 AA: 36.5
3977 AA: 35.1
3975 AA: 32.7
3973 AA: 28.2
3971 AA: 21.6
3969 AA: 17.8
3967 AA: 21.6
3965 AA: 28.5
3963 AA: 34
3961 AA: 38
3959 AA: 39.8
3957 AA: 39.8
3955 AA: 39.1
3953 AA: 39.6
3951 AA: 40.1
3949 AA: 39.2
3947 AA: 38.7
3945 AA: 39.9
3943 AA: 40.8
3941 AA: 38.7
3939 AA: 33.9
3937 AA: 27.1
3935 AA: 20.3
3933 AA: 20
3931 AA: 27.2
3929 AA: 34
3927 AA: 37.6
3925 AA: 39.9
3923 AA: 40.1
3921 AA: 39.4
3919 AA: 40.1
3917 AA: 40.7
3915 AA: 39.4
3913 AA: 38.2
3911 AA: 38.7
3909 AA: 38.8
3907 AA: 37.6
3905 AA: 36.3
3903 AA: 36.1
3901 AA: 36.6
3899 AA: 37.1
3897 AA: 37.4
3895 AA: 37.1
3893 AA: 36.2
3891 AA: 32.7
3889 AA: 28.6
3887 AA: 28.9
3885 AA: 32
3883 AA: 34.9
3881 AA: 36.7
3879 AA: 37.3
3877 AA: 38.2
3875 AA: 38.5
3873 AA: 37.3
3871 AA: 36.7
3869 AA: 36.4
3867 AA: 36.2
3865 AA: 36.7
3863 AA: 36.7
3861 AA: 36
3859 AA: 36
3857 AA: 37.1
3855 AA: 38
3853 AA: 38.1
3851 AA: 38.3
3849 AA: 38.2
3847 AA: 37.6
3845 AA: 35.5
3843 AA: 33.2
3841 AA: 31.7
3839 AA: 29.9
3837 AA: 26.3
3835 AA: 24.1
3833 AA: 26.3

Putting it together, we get 1.2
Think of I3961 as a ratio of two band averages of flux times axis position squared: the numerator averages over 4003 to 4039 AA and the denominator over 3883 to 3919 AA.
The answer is 1.2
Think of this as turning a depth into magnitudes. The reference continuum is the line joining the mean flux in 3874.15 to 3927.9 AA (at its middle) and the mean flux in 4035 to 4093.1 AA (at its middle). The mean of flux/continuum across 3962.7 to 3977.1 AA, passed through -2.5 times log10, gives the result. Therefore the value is 0.39 mag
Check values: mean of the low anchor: 36.8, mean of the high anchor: 40.1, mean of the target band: 26.6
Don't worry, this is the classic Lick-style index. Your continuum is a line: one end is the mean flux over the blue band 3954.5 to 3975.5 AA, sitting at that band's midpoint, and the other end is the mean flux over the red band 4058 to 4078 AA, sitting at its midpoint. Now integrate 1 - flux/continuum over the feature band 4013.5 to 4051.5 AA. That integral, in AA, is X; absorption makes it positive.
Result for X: -4.3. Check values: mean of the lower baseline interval 30.8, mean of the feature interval 40.5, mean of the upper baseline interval 39.4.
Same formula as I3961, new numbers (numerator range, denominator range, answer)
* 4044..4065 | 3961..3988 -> 1.32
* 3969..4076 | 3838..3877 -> 1.16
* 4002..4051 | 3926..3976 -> 1.28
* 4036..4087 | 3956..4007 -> 1.18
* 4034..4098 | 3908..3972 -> 1.22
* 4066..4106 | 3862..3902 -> 1.17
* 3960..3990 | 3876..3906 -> 0.96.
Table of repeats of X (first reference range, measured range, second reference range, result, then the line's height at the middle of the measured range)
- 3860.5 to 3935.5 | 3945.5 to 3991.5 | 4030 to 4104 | 2.8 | 37.1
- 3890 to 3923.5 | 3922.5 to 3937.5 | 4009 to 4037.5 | 3.0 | 38.3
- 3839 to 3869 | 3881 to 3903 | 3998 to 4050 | 1.6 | 37.1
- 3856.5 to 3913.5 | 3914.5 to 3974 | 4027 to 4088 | 5.2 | 37.5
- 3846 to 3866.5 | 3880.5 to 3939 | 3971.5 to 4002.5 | 3.9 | 37.3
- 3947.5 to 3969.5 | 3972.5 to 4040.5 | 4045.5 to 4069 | -3.4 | 37.3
